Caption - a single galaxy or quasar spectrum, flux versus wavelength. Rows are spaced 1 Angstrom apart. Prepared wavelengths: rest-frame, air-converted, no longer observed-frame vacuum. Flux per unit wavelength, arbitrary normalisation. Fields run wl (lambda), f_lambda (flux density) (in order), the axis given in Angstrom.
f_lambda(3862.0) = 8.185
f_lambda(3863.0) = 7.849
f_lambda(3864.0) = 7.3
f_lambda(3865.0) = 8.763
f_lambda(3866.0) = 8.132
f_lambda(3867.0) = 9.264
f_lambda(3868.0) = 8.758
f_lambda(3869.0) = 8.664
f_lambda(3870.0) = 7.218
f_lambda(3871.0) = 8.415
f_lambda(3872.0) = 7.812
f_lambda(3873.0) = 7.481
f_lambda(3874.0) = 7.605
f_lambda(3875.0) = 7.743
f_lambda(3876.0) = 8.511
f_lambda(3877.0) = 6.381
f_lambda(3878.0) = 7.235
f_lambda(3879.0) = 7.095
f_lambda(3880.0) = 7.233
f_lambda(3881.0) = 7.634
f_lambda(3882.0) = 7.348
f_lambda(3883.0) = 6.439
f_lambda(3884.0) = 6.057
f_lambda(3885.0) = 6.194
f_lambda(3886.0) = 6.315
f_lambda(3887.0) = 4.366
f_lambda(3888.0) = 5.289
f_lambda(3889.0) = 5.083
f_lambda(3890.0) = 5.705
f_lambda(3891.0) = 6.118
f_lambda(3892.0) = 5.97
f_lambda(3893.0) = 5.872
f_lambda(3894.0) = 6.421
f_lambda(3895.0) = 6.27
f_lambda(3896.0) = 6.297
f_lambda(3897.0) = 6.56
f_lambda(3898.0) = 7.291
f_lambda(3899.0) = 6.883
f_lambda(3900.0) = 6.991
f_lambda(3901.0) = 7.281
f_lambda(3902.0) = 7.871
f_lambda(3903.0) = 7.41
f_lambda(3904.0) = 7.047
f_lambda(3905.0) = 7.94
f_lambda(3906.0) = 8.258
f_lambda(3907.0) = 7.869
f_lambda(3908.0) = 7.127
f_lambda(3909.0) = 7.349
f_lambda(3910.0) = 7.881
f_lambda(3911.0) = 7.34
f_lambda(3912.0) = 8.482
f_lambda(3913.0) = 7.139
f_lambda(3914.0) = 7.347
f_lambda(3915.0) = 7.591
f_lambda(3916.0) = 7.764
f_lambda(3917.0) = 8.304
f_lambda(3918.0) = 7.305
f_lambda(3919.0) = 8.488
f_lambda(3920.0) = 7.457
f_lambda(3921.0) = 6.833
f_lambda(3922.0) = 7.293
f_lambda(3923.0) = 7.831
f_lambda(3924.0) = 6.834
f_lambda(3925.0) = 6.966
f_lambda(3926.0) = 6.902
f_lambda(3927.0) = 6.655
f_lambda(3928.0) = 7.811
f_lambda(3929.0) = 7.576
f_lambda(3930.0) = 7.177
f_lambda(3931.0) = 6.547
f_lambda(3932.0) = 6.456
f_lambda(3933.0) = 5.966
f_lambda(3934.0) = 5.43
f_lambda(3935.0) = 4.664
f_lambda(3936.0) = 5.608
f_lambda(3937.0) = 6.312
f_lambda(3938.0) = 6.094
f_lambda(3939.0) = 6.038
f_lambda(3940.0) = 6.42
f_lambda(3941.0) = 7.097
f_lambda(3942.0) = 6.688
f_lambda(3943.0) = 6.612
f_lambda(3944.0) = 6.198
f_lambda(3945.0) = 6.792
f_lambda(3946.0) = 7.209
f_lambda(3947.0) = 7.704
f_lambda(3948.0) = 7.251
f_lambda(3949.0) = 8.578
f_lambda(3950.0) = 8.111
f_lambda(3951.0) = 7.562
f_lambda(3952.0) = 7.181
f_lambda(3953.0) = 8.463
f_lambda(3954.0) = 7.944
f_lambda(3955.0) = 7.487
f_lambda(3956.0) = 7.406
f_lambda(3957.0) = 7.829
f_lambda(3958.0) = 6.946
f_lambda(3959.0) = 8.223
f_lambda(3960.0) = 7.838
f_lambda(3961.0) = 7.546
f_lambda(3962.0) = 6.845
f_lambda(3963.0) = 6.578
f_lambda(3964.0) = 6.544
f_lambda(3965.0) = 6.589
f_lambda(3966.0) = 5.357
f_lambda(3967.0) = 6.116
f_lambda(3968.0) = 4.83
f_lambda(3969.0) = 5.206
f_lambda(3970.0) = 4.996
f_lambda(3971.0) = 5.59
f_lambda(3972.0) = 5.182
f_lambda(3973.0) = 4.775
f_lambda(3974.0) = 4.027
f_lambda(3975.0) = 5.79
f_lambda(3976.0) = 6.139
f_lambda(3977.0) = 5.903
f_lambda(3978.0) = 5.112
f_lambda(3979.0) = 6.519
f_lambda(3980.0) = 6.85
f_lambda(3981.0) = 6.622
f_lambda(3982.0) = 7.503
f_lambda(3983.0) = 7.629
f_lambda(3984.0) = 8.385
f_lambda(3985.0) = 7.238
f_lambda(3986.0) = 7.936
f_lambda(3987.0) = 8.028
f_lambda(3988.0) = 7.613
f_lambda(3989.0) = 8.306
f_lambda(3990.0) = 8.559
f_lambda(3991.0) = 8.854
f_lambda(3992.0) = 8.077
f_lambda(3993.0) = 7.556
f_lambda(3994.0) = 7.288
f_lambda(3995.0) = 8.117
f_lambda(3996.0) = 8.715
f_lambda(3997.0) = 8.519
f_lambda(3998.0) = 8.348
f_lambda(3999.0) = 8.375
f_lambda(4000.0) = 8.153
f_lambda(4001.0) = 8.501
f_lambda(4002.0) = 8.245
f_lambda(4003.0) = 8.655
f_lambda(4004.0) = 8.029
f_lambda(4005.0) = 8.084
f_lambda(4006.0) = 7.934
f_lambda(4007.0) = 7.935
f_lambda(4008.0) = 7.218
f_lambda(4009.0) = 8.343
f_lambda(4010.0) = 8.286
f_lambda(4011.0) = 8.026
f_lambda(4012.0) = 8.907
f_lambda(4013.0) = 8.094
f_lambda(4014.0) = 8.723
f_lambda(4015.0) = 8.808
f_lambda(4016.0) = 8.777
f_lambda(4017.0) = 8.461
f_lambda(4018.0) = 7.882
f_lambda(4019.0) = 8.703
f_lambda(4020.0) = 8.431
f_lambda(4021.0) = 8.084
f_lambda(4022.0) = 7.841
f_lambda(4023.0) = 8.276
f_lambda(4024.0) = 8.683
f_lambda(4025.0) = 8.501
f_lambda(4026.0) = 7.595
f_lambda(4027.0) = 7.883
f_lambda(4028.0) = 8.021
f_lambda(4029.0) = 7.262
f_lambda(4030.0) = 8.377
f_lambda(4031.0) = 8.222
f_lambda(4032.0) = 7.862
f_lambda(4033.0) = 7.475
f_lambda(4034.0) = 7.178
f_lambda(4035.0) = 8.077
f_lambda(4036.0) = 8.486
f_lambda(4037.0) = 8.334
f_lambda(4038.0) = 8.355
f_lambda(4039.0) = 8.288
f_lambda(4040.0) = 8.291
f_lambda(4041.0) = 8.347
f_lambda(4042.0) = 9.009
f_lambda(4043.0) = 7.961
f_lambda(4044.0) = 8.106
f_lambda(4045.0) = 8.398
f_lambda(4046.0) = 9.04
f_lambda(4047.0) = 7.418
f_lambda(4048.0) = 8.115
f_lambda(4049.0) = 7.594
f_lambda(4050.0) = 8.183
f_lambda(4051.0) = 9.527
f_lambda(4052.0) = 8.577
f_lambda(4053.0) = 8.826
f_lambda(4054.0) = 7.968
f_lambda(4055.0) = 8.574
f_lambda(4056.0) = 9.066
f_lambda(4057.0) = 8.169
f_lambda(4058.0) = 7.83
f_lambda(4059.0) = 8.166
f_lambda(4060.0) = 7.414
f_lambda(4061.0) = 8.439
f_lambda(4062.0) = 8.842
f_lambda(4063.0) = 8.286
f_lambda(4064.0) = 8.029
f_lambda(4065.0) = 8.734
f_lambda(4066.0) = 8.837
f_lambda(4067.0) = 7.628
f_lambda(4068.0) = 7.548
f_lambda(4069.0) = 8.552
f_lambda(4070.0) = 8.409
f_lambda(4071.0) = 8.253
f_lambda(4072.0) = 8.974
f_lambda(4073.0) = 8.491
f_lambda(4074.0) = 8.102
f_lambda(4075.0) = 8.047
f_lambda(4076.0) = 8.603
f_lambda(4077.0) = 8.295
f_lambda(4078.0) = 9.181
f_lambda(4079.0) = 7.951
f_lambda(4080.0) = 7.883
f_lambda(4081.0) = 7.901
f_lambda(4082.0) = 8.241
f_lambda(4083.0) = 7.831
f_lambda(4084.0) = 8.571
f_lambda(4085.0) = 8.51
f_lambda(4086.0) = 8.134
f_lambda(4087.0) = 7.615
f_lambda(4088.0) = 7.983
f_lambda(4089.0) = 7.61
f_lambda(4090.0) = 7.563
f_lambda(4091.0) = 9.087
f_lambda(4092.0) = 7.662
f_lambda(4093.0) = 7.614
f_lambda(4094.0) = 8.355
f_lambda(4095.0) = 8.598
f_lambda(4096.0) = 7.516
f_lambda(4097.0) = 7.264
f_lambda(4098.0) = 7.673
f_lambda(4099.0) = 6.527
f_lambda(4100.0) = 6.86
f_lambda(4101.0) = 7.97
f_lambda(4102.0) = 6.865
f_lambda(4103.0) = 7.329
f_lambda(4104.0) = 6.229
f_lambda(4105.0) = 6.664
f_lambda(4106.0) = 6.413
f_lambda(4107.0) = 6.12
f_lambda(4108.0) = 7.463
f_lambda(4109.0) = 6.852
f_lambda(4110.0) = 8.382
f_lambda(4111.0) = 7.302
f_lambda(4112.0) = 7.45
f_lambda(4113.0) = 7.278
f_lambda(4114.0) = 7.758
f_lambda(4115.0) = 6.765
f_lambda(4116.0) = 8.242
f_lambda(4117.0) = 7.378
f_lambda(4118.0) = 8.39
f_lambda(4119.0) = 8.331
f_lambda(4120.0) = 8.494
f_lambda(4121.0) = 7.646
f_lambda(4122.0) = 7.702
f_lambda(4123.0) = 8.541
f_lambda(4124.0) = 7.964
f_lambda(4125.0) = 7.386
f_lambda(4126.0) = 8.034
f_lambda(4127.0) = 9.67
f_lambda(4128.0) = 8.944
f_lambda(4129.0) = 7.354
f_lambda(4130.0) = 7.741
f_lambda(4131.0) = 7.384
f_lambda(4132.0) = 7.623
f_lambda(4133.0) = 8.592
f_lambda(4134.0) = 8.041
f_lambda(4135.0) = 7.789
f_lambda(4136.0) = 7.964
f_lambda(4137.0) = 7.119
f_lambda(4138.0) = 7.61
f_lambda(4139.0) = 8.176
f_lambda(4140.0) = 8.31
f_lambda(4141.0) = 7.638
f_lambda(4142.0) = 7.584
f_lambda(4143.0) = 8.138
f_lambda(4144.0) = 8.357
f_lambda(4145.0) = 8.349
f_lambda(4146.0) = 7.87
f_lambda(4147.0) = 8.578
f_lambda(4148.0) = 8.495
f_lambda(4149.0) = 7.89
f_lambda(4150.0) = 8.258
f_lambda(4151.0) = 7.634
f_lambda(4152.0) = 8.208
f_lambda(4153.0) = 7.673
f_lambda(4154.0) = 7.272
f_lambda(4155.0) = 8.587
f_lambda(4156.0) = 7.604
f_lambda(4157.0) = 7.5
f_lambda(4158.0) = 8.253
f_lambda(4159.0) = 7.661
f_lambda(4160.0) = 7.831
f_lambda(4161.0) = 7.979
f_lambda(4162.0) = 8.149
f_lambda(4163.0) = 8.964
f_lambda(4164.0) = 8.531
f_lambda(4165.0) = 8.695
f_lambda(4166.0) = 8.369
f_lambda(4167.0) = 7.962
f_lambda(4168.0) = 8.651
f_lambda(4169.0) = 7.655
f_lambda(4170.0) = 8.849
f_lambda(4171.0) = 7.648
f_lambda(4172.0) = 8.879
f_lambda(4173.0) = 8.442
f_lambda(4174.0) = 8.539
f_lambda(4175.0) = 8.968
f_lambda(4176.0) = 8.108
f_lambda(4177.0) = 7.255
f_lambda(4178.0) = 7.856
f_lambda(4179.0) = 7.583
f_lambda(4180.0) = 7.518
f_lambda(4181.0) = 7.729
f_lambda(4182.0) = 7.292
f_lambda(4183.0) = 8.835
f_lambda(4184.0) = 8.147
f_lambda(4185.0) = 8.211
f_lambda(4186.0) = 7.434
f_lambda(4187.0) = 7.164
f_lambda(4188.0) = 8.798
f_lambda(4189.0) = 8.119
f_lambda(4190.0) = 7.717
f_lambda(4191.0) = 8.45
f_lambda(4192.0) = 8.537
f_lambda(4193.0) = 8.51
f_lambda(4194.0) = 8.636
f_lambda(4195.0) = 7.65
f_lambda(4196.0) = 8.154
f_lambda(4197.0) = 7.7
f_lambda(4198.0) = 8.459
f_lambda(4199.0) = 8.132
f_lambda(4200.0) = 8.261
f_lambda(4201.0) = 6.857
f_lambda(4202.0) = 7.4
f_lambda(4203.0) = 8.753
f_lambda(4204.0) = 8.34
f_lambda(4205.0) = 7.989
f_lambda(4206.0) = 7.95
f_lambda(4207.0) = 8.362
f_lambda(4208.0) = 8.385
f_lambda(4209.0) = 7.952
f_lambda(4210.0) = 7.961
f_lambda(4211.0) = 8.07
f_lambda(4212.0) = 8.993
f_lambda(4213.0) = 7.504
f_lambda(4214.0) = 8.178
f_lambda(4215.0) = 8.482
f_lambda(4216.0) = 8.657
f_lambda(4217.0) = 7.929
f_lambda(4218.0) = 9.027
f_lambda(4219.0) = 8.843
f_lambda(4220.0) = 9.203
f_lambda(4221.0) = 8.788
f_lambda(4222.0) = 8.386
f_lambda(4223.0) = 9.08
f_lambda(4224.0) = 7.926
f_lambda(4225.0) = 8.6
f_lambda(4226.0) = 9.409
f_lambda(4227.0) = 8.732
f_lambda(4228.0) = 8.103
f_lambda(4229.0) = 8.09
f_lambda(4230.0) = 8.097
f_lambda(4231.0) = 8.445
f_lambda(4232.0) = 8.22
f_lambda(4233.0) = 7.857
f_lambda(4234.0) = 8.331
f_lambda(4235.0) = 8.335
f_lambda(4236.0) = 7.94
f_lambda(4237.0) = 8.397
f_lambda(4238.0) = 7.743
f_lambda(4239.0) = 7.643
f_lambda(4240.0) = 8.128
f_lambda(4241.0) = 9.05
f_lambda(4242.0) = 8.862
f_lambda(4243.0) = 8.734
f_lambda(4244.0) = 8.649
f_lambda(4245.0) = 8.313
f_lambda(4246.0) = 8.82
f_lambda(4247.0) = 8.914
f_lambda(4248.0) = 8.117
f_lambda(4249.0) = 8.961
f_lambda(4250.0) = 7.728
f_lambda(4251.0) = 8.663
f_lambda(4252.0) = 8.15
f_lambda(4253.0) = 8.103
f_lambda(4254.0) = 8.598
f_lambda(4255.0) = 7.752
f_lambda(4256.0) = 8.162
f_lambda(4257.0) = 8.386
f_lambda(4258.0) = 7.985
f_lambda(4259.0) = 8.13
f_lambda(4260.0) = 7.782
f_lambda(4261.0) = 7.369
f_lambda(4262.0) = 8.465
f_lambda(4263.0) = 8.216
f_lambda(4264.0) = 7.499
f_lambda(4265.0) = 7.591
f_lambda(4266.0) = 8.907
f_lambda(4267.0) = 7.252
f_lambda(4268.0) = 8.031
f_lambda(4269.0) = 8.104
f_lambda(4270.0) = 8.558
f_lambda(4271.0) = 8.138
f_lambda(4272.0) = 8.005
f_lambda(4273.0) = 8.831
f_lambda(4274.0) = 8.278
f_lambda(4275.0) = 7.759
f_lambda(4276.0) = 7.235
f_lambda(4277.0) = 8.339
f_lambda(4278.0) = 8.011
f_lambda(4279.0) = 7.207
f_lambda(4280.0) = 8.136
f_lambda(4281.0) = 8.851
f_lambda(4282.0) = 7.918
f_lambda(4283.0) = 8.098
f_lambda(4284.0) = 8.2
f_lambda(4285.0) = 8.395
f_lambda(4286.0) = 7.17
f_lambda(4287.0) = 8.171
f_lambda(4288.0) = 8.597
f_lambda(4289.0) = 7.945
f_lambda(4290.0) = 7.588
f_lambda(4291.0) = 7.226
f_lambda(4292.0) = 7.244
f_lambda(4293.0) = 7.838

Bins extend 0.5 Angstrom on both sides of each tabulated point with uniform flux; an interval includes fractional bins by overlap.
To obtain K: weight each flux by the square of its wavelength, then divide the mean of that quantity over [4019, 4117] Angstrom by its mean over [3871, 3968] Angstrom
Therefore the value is 1.23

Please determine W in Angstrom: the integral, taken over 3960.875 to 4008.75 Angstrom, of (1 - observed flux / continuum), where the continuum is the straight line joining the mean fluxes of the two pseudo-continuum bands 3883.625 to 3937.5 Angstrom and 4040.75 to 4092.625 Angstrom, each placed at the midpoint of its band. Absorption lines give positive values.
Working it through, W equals 2.76 Angstrom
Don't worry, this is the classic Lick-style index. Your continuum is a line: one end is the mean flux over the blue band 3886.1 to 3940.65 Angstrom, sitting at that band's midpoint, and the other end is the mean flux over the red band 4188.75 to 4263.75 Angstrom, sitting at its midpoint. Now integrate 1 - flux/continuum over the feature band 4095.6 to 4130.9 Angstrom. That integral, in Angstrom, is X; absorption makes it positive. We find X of 1.0 Angstrom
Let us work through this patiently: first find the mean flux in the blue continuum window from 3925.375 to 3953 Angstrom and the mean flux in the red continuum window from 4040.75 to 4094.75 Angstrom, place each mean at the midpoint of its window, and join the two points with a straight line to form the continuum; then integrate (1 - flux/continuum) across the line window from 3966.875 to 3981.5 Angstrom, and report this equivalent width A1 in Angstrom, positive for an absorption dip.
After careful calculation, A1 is 3.3 Angstrom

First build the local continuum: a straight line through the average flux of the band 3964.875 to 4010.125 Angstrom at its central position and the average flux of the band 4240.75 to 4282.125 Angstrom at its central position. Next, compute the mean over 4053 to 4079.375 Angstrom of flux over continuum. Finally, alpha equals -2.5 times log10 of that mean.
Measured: -0.12 mag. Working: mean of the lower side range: 7.17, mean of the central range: 8.33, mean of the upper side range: 8.2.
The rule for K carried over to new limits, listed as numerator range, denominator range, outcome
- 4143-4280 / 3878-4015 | 1.31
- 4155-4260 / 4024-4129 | 1.10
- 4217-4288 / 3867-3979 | 1.41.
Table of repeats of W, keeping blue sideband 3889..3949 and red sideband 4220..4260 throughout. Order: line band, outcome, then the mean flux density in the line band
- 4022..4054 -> -3.0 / 8.19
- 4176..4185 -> 0.3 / 7.82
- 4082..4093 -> -0.5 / 8.04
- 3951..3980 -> 3.0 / 6.42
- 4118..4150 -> -0.6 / 8.05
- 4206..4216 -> 0.0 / 8.22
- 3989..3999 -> -1.3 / 8.24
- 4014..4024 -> -1.4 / 8.4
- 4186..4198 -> 0.1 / 8.12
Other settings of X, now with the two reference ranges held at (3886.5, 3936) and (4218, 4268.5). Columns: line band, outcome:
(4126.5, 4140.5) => -0.3 Angstrom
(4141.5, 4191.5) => -0.6 Angstrom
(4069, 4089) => -1.7 Angstrom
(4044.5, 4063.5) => -2.1 Angstrom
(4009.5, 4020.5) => -1.7 Angstrom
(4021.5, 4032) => -0.9 Angstrom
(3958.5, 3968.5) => 0.7 Angstrom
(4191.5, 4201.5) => 0.0 Angstrom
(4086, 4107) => 0.7 Angstrom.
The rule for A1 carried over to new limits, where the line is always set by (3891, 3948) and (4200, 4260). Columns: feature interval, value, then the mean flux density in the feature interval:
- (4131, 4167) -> -0.2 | 8.03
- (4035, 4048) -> -1.4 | 8.32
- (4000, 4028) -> -3.2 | 8.25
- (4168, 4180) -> -0.1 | 8.16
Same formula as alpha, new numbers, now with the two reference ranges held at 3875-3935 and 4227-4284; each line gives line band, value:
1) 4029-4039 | -0.09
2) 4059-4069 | -0.10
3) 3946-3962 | -0.08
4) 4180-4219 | -0.02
